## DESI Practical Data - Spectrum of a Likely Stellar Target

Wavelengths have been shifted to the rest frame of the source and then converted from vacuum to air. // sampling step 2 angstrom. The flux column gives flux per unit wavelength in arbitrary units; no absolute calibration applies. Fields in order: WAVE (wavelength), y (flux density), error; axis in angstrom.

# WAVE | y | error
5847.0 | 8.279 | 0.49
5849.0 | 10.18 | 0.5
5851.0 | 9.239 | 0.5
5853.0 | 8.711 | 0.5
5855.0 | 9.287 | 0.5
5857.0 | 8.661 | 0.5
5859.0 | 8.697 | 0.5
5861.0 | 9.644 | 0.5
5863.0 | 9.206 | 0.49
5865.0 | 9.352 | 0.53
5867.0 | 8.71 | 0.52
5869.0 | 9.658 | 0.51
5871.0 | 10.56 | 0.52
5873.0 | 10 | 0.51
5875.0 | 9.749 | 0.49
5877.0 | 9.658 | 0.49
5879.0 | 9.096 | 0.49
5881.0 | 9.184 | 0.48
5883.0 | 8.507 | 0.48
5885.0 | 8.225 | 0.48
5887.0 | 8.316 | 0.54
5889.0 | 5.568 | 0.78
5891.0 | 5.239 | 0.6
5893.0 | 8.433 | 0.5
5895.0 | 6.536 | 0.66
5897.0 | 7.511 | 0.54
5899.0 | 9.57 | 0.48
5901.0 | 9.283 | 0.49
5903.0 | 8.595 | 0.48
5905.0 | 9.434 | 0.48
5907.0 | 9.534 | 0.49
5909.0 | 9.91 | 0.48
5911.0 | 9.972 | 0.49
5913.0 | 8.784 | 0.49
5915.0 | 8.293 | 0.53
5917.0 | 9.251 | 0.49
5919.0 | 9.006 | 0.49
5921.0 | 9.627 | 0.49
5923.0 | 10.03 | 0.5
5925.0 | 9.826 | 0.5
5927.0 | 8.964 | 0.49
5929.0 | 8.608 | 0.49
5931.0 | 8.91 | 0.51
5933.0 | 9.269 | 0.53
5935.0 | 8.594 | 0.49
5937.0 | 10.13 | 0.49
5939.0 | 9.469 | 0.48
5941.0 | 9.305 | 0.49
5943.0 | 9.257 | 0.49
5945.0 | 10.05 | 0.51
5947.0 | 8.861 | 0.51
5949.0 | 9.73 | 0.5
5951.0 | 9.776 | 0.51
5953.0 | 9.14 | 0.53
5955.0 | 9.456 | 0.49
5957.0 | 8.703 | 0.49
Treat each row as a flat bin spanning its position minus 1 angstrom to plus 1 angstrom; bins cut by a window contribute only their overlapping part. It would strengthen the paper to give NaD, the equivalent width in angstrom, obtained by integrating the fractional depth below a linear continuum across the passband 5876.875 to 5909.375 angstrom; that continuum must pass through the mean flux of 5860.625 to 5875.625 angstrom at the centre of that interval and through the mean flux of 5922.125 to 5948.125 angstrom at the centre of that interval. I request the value 4.0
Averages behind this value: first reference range 9.6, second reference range 9.33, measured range 8.32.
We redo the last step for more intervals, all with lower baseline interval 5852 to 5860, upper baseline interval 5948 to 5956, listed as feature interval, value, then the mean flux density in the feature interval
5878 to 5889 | 0.79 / 8.38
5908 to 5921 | 0.03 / 9.24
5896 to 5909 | 0.16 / 9.06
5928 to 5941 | 0.31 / 9.17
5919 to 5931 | -0.01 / 9.34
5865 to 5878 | -1.08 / 9.69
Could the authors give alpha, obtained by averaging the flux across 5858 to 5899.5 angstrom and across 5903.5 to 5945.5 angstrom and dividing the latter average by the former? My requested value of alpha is 1.1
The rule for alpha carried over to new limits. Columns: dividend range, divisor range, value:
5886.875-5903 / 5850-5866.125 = 0.83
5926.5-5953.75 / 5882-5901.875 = 1.21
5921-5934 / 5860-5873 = 0.97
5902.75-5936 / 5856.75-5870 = 1.01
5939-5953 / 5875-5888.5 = 1.08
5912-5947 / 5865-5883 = 0.97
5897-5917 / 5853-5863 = 1.01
